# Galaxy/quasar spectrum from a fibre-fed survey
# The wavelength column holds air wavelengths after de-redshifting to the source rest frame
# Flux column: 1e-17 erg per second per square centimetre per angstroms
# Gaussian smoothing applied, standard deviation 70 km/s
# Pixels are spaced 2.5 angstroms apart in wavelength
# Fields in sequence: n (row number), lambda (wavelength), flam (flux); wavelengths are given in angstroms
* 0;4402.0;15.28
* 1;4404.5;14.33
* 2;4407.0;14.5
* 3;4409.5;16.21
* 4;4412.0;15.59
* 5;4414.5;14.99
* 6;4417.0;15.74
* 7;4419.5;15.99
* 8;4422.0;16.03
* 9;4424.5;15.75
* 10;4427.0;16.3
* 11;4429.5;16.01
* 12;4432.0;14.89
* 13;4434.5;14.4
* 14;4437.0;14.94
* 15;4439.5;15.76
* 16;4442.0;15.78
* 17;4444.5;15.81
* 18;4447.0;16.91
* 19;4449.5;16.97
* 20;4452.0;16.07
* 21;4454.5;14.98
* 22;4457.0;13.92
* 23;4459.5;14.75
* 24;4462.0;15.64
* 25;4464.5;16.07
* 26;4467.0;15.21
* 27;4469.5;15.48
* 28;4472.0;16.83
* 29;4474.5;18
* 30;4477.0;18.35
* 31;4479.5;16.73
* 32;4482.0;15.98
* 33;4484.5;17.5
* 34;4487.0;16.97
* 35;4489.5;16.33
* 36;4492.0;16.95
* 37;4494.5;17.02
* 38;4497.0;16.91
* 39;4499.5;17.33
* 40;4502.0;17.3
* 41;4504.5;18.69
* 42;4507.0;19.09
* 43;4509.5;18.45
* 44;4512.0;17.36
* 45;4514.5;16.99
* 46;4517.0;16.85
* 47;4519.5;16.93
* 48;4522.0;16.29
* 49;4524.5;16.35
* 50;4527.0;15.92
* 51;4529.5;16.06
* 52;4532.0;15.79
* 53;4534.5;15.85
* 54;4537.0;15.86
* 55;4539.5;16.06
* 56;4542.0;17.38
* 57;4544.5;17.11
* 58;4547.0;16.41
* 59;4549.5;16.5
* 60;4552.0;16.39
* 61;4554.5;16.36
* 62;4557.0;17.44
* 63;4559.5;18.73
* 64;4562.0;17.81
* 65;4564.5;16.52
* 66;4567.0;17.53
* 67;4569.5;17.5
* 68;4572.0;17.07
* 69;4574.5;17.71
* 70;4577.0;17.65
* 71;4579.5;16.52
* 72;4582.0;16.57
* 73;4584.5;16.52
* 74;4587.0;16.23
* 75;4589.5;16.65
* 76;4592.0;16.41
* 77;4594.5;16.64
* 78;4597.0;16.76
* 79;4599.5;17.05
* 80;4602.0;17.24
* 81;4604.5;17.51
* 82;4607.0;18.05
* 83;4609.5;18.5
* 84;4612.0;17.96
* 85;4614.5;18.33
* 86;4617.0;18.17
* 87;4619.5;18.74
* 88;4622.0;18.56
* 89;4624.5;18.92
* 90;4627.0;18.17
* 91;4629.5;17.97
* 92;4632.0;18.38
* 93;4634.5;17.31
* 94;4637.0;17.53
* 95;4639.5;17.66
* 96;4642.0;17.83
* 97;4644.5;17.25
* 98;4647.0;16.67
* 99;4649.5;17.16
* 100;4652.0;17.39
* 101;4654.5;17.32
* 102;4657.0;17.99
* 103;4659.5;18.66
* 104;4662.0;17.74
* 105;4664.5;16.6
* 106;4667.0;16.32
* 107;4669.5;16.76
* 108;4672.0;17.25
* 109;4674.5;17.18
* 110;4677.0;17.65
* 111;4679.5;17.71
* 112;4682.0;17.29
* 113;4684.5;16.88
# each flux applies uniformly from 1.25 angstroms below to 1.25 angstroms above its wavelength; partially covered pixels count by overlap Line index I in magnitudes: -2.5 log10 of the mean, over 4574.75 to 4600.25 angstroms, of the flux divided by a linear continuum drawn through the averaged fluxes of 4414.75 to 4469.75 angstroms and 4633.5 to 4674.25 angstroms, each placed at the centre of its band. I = 0.00 mag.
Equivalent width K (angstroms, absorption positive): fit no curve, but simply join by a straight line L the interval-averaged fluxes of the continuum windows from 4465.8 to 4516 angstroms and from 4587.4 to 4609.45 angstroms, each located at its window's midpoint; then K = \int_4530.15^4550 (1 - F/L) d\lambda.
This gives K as 0.9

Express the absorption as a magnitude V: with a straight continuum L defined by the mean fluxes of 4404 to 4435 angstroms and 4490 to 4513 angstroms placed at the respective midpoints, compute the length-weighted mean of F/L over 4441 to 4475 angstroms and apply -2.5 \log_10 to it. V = 0.04 mag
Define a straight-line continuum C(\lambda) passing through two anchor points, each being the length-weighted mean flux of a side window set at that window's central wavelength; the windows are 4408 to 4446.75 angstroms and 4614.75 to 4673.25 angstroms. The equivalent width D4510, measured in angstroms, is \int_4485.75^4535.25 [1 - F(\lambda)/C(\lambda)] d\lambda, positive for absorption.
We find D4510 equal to -1.7 angstroms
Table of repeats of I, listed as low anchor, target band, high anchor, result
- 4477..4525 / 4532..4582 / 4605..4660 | 0.04 mag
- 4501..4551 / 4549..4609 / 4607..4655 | 0.02 mag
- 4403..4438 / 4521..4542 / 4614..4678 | 0.03 mag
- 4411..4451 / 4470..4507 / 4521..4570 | -0.07 mag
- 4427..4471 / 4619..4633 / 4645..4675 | -0.09 mag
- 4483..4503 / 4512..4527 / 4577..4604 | 0.02 mag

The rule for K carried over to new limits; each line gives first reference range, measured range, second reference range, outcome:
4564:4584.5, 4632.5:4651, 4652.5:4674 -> -0.1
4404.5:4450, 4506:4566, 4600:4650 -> 0.1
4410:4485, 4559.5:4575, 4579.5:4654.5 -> -0.4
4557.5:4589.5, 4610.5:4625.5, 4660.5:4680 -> -1.1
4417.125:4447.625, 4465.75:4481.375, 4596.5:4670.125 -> -0.6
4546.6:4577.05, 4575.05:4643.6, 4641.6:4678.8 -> -1.2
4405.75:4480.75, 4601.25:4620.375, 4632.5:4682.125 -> -1.2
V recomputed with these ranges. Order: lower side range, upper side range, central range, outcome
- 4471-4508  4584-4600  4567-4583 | -0.03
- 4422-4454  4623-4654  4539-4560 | 0.00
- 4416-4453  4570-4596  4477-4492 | -0.05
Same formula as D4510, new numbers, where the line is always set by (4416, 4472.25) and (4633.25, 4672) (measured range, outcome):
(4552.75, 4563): -0.59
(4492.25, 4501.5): -0.59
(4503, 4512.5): -1.35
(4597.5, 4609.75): -0.44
